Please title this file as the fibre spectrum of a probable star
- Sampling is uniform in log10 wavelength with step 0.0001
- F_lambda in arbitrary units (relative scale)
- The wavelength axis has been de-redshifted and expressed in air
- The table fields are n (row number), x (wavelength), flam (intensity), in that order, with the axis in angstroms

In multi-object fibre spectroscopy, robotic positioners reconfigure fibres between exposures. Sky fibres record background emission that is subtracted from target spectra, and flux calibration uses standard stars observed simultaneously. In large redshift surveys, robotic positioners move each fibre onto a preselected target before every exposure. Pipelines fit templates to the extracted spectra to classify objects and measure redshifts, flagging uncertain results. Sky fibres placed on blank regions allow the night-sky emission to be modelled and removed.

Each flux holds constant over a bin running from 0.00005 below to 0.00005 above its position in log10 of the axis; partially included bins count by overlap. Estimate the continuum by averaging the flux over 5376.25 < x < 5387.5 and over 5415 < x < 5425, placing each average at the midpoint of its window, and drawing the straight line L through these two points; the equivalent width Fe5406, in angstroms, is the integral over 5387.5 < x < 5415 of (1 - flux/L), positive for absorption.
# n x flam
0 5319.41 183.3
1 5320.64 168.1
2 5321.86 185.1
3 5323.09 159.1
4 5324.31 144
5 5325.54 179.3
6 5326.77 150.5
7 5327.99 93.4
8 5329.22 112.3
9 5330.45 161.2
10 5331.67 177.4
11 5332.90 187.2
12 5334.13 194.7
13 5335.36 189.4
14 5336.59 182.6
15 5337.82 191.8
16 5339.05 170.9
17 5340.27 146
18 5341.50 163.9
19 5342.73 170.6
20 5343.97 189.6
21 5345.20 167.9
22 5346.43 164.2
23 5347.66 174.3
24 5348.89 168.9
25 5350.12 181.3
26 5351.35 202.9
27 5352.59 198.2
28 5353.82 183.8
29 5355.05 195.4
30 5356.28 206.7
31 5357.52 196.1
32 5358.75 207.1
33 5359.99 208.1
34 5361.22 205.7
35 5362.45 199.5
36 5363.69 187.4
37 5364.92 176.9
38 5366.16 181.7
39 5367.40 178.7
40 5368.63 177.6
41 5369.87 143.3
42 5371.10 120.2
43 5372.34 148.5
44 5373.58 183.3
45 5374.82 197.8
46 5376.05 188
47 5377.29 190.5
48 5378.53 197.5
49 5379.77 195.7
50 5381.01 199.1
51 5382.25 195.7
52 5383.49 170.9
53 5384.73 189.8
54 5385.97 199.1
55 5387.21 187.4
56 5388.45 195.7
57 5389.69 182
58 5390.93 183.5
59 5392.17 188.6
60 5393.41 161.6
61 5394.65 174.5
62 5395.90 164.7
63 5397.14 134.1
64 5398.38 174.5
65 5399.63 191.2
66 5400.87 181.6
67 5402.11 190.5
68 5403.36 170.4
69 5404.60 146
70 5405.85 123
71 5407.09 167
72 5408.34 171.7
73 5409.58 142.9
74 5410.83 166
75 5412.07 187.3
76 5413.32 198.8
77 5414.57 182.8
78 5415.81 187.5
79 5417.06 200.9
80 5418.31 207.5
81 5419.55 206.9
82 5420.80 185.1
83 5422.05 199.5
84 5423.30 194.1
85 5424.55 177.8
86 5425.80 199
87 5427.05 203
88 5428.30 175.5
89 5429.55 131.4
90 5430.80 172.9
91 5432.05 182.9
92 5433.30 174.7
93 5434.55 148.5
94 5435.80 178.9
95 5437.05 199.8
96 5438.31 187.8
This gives 3.1 angstroms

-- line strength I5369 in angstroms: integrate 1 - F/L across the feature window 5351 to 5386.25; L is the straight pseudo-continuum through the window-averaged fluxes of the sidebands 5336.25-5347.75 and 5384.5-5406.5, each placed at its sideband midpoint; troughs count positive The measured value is -2.8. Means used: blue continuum 172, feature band 187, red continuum 174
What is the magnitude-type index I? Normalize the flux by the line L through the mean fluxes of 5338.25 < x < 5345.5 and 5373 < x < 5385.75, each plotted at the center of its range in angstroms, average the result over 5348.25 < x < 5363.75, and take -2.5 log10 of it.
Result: -0.11 mag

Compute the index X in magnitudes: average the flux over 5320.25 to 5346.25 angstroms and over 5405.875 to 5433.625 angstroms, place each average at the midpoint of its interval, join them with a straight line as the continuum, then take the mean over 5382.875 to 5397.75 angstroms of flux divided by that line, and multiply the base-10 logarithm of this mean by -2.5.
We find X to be -0.01 mag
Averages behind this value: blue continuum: 166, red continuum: 181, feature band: 178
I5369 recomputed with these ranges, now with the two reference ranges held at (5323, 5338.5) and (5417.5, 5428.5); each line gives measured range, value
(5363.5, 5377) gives 0.44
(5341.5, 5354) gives -0.73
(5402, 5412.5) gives 1.59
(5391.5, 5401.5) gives 0.78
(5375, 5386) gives -0.68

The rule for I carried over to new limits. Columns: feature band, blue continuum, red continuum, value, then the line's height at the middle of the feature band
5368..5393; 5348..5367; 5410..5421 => 0.06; 192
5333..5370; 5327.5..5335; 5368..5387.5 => -0.11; 167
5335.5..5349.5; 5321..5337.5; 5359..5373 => -0.03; 168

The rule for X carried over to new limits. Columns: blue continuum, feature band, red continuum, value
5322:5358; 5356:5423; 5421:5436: -0.03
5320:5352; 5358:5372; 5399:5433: -0.05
